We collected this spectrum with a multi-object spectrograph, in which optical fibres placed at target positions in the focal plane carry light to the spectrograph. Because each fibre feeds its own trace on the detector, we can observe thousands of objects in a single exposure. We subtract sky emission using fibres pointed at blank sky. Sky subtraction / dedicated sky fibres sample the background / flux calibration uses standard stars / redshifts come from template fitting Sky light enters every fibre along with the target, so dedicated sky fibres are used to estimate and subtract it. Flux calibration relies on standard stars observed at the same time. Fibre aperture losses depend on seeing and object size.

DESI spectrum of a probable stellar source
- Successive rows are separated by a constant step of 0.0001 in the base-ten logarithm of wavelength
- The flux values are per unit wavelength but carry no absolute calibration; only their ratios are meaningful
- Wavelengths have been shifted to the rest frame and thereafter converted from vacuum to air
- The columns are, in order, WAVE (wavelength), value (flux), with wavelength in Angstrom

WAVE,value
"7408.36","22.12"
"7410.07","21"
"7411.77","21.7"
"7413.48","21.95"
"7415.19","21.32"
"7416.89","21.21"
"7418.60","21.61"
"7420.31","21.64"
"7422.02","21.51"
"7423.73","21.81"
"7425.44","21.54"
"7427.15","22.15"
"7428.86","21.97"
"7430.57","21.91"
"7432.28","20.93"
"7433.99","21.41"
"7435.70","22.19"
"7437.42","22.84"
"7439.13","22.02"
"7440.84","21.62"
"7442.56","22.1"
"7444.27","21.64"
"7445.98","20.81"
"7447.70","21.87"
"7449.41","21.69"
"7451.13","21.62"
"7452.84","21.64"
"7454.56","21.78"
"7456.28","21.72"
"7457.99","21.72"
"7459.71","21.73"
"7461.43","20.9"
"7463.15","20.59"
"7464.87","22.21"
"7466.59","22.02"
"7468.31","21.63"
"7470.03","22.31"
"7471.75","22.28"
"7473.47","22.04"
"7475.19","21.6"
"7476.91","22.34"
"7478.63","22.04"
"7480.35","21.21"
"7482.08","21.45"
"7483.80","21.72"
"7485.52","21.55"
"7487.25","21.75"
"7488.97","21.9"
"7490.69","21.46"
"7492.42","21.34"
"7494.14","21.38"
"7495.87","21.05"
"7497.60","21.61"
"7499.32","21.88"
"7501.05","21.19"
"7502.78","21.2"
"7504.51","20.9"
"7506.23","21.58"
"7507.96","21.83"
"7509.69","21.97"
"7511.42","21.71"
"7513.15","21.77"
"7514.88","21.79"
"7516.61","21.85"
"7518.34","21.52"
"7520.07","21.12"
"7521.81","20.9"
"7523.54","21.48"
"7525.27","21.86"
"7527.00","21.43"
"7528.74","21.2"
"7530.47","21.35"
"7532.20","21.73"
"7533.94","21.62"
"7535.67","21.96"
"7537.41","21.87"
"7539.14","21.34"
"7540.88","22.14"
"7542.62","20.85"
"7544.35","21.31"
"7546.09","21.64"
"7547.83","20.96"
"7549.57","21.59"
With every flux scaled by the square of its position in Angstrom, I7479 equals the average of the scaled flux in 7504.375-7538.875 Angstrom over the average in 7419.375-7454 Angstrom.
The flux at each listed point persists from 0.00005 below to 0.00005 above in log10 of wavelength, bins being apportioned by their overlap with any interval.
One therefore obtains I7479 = 1.02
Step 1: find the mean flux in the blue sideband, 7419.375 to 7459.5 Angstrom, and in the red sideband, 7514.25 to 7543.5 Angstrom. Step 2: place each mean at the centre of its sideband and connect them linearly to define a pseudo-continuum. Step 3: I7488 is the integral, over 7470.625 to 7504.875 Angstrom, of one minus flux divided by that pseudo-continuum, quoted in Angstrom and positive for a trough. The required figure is 0.0 Angstrom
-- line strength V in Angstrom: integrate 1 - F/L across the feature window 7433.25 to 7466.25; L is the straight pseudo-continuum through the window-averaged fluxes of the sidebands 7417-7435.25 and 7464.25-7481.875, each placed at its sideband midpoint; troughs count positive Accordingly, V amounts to 0.1 Angstrom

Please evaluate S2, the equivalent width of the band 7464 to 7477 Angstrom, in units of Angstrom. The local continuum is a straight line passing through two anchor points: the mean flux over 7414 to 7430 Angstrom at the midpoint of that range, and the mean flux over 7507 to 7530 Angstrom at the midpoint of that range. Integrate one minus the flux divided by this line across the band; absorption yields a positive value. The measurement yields -0.26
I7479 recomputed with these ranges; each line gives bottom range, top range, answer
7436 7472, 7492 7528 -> 1.00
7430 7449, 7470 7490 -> 1.01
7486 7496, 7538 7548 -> 1.01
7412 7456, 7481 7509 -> 1.01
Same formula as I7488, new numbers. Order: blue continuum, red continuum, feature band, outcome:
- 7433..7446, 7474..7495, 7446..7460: 0.1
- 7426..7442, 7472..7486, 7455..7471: 0.1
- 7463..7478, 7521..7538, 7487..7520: 0.3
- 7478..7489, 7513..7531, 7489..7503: 0.1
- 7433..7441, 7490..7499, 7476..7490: -0.1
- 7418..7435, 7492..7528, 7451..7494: -0.3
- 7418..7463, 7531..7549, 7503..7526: 0.0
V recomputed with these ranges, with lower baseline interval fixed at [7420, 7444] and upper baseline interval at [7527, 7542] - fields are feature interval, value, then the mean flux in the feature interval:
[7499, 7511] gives 0.1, 21.5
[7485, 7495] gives 0.1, 21.6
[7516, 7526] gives 0.1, 21.4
